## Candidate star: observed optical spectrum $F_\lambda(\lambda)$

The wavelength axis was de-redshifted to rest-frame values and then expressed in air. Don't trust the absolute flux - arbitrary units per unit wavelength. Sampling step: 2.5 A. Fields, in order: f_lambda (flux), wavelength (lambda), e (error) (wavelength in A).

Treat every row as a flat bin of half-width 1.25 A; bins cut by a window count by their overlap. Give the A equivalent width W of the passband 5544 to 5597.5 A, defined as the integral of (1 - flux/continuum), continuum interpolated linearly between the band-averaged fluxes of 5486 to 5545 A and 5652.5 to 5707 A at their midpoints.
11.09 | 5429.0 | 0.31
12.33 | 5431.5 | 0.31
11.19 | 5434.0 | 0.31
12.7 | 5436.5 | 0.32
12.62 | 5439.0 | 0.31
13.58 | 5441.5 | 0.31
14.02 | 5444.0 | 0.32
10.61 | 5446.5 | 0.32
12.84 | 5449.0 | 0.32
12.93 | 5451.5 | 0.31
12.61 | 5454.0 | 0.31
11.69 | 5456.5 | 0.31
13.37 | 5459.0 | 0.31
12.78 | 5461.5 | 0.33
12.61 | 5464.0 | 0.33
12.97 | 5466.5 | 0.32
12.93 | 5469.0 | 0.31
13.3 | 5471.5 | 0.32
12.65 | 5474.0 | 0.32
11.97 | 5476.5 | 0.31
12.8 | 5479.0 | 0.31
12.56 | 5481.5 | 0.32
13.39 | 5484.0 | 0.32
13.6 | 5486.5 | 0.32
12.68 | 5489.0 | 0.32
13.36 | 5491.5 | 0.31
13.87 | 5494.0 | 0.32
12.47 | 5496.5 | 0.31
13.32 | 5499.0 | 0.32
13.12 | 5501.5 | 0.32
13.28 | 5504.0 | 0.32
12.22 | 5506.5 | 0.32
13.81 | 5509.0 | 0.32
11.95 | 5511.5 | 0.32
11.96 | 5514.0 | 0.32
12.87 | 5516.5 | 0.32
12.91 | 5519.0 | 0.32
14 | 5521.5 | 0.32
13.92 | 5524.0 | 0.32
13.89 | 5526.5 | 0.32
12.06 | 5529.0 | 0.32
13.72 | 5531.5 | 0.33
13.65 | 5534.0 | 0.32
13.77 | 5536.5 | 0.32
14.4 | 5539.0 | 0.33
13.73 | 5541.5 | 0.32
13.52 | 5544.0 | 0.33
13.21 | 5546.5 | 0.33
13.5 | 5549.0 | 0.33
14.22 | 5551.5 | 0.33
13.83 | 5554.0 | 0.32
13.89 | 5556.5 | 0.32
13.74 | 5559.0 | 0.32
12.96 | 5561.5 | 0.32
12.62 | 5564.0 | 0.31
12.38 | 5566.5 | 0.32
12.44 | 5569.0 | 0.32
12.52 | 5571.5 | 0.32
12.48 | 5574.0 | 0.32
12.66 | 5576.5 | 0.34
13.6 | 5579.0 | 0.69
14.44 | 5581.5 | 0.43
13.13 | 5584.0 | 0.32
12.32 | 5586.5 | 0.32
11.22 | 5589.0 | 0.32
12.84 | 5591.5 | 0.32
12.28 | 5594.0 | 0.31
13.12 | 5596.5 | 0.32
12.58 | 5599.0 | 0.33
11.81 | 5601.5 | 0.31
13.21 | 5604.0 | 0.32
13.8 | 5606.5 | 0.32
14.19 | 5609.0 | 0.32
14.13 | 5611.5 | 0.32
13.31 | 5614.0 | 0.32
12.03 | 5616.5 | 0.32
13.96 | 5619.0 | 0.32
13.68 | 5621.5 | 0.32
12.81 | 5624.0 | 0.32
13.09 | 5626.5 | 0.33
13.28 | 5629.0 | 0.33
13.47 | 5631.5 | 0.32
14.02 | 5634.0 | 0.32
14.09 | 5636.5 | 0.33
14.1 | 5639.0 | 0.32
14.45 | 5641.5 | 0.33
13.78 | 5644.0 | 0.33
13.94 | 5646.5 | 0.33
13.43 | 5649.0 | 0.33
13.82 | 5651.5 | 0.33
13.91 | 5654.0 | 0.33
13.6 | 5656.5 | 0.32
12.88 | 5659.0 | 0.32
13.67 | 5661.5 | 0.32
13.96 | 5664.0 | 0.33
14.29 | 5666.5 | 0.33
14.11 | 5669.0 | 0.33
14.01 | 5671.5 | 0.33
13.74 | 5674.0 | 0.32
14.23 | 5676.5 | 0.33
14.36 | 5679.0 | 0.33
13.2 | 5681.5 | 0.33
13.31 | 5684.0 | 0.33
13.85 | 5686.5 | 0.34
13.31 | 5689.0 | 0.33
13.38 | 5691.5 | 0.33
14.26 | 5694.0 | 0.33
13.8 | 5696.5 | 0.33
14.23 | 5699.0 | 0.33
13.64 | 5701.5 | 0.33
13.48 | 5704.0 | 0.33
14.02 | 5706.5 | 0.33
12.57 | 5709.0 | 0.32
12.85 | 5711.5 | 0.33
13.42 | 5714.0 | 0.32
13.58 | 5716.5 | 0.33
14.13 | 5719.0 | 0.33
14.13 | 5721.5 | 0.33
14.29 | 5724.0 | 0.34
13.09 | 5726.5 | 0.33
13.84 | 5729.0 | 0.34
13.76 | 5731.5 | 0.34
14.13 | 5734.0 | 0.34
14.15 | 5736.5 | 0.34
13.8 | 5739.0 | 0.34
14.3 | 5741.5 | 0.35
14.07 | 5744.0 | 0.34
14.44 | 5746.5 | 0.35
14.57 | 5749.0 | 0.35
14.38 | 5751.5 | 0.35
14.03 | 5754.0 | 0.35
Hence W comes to 1.6 A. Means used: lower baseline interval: 13.2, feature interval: 13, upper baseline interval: 13.8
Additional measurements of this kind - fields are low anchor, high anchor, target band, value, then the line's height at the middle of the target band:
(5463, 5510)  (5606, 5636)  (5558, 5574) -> 0.7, 13.3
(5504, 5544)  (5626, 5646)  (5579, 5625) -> 2.0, 13.6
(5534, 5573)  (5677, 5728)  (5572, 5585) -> 0.2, 13.4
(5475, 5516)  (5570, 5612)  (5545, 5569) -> -0.7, 12.9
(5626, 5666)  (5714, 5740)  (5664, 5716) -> 0.4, 13.8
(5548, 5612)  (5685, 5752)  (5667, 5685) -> -0.4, 13.6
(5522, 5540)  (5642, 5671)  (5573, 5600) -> 1.8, 13.7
